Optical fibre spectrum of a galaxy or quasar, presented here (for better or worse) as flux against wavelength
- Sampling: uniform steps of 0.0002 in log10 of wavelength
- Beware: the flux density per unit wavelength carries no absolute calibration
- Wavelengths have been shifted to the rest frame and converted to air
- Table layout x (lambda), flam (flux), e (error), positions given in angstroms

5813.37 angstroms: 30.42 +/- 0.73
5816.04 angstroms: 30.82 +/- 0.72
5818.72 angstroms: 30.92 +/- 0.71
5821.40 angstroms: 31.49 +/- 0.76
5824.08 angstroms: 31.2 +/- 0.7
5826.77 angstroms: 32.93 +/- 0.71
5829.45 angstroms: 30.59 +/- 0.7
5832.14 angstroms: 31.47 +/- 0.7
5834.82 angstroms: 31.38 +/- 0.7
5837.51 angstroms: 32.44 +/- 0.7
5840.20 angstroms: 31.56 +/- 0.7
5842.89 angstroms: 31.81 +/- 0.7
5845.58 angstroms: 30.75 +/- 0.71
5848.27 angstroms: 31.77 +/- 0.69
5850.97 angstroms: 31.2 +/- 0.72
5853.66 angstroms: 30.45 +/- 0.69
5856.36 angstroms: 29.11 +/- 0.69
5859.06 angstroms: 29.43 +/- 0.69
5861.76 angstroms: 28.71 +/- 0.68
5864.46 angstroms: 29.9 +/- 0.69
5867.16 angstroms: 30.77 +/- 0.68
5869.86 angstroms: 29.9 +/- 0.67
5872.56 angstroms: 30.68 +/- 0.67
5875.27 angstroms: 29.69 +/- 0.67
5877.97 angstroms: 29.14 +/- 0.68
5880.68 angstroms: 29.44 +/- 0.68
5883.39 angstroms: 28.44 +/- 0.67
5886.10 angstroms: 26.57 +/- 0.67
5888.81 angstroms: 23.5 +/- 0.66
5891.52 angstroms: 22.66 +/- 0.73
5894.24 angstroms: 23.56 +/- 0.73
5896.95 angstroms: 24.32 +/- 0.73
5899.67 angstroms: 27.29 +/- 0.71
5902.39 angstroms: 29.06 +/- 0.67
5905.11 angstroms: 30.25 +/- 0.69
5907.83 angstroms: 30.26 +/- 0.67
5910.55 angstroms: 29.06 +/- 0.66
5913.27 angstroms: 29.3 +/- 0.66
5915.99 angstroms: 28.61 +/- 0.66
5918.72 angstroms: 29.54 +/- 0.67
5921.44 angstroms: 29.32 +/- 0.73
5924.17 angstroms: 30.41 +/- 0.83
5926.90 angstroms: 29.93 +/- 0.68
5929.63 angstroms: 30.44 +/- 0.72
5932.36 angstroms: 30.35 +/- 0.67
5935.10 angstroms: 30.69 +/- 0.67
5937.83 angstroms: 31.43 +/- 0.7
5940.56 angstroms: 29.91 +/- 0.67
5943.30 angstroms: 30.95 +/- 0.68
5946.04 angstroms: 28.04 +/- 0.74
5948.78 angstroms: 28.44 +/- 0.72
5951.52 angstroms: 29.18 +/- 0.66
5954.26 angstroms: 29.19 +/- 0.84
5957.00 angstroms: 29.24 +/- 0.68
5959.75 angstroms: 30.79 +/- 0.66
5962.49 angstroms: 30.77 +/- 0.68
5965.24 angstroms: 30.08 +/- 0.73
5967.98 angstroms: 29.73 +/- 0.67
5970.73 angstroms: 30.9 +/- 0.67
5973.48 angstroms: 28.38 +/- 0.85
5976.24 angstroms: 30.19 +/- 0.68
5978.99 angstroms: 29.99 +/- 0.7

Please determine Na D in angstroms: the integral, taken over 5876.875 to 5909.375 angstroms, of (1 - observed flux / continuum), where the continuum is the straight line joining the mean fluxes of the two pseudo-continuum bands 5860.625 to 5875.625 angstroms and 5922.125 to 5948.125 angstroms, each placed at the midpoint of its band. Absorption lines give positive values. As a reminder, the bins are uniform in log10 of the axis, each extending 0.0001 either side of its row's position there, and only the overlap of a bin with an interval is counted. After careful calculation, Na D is 3.26 angstroms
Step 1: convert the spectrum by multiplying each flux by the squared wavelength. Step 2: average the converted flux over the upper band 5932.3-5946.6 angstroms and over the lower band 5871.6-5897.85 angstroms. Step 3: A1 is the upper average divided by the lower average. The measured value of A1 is 1.15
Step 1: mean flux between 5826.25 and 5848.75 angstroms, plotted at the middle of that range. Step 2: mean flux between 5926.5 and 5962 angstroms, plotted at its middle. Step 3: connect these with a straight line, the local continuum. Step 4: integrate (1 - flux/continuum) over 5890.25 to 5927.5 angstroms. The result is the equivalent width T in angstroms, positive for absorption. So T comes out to 2.9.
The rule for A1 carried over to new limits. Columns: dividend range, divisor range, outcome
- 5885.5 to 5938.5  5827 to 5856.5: 0.93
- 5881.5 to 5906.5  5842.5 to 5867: 0.88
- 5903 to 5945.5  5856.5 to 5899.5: 1.10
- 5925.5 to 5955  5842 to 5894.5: 1.06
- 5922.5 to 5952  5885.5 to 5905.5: 1.19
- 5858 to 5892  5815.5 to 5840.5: 0.92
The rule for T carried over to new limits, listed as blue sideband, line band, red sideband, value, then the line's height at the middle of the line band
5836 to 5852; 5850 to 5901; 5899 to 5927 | 4.2 angstroms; 30.6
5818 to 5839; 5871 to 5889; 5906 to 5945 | 1.3 angstroms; 30.7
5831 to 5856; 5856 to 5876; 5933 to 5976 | 0.8 angstroms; 31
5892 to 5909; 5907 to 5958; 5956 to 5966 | -1.6 angstroms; 28.8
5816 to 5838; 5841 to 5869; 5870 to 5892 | -0.8 angstroms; 29.6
